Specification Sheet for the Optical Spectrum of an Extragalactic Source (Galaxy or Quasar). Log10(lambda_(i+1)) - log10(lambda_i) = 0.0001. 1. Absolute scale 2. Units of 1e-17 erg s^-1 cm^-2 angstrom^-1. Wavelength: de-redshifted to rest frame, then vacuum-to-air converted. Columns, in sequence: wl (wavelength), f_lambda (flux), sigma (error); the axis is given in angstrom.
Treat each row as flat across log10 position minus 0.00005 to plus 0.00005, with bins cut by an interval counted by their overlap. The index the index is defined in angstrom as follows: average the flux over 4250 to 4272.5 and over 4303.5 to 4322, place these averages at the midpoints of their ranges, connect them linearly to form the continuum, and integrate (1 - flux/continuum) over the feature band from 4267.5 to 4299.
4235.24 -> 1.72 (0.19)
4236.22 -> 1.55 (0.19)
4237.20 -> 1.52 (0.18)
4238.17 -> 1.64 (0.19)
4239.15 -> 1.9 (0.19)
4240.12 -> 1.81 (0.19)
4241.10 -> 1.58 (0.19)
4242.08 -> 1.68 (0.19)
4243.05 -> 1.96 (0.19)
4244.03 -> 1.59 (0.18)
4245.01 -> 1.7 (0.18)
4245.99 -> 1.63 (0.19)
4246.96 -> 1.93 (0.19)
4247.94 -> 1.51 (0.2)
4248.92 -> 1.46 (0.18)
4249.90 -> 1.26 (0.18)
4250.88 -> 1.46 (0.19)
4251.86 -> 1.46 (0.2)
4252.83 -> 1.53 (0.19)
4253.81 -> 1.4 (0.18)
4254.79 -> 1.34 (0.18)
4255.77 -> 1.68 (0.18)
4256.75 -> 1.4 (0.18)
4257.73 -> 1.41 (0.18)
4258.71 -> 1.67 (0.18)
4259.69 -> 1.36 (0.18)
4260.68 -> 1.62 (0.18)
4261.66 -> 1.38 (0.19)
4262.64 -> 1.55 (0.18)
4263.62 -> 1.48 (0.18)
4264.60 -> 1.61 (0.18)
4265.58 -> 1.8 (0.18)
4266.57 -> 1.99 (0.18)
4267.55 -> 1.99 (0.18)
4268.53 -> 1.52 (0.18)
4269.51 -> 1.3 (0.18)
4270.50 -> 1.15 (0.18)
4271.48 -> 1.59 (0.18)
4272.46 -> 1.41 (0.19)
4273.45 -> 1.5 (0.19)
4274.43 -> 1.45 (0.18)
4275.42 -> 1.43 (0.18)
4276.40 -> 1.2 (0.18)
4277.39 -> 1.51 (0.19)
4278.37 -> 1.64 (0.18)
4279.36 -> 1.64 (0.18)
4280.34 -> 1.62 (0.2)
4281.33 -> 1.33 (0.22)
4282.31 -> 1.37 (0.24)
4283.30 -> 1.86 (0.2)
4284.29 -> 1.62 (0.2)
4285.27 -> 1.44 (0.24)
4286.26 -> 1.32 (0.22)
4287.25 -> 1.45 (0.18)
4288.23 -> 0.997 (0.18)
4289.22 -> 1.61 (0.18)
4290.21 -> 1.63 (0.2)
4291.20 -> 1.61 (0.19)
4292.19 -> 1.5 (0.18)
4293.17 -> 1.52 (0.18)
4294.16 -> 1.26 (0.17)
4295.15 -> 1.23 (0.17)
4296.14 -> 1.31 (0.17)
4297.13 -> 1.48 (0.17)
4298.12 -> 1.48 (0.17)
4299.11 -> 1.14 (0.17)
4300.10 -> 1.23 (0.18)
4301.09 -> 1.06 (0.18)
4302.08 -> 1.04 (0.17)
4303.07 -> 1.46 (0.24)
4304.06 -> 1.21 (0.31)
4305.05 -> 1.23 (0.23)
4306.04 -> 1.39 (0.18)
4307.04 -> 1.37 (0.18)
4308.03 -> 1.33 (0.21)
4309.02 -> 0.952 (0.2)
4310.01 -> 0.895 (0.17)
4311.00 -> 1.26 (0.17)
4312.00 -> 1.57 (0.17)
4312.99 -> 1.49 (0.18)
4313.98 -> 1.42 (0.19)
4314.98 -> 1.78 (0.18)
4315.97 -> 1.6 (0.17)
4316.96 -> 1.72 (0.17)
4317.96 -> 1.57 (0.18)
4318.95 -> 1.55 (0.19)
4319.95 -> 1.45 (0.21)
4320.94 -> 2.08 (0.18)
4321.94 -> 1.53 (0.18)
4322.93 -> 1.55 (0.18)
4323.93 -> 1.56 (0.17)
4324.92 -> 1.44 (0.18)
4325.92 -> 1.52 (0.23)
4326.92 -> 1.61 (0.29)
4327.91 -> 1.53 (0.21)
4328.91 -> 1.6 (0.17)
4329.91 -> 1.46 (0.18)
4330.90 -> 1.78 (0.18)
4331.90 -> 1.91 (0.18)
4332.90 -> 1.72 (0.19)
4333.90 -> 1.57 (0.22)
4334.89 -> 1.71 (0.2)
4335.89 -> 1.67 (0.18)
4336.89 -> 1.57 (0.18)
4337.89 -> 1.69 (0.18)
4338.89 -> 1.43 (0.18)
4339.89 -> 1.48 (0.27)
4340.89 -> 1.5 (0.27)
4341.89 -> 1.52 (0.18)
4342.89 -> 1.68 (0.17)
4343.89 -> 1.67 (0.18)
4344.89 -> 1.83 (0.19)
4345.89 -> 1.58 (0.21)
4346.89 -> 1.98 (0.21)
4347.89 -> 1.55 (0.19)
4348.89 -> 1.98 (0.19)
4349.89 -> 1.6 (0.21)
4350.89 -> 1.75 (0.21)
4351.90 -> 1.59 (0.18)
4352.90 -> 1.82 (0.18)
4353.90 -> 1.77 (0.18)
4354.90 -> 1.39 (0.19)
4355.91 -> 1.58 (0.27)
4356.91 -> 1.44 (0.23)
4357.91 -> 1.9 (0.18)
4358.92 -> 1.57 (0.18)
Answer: 0.7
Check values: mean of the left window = 1.52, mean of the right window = 1.44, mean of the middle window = 1.46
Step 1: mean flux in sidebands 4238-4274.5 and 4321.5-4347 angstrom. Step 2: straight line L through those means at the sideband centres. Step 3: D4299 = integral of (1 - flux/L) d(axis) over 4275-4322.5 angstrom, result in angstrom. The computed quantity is 5.06 angstrom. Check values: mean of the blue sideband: 1.57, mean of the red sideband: 1.61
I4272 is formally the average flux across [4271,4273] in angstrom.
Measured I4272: 1.5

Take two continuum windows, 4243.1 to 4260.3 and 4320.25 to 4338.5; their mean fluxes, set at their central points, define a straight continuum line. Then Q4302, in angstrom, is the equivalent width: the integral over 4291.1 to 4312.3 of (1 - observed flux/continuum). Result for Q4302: 4.1 angstrom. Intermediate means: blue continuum 1.53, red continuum 1.64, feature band 1.29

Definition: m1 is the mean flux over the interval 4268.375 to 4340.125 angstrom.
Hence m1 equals 1.47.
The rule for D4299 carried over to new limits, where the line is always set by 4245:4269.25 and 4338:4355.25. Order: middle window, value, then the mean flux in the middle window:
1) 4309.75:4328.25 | 1.0 angstrom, 1.54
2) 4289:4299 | 1.0 angstrom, 1.45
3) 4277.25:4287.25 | 0.4 angstrom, 1.53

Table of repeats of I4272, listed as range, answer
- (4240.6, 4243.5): 1.74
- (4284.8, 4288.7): 1.3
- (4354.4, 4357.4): 1.47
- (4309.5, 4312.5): 1.24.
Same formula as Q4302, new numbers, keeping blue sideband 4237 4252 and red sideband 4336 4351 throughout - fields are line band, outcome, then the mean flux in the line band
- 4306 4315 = 1.78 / 1.32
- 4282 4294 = 1.13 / 1.49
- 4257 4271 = 0.71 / 1.56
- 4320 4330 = 0.38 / 1.59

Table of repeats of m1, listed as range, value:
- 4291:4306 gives 1.31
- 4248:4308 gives 1.45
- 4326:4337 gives 1.65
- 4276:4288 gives 1.49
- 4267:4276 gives 1.48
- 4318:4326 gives 1.59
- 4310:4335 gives 1.58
